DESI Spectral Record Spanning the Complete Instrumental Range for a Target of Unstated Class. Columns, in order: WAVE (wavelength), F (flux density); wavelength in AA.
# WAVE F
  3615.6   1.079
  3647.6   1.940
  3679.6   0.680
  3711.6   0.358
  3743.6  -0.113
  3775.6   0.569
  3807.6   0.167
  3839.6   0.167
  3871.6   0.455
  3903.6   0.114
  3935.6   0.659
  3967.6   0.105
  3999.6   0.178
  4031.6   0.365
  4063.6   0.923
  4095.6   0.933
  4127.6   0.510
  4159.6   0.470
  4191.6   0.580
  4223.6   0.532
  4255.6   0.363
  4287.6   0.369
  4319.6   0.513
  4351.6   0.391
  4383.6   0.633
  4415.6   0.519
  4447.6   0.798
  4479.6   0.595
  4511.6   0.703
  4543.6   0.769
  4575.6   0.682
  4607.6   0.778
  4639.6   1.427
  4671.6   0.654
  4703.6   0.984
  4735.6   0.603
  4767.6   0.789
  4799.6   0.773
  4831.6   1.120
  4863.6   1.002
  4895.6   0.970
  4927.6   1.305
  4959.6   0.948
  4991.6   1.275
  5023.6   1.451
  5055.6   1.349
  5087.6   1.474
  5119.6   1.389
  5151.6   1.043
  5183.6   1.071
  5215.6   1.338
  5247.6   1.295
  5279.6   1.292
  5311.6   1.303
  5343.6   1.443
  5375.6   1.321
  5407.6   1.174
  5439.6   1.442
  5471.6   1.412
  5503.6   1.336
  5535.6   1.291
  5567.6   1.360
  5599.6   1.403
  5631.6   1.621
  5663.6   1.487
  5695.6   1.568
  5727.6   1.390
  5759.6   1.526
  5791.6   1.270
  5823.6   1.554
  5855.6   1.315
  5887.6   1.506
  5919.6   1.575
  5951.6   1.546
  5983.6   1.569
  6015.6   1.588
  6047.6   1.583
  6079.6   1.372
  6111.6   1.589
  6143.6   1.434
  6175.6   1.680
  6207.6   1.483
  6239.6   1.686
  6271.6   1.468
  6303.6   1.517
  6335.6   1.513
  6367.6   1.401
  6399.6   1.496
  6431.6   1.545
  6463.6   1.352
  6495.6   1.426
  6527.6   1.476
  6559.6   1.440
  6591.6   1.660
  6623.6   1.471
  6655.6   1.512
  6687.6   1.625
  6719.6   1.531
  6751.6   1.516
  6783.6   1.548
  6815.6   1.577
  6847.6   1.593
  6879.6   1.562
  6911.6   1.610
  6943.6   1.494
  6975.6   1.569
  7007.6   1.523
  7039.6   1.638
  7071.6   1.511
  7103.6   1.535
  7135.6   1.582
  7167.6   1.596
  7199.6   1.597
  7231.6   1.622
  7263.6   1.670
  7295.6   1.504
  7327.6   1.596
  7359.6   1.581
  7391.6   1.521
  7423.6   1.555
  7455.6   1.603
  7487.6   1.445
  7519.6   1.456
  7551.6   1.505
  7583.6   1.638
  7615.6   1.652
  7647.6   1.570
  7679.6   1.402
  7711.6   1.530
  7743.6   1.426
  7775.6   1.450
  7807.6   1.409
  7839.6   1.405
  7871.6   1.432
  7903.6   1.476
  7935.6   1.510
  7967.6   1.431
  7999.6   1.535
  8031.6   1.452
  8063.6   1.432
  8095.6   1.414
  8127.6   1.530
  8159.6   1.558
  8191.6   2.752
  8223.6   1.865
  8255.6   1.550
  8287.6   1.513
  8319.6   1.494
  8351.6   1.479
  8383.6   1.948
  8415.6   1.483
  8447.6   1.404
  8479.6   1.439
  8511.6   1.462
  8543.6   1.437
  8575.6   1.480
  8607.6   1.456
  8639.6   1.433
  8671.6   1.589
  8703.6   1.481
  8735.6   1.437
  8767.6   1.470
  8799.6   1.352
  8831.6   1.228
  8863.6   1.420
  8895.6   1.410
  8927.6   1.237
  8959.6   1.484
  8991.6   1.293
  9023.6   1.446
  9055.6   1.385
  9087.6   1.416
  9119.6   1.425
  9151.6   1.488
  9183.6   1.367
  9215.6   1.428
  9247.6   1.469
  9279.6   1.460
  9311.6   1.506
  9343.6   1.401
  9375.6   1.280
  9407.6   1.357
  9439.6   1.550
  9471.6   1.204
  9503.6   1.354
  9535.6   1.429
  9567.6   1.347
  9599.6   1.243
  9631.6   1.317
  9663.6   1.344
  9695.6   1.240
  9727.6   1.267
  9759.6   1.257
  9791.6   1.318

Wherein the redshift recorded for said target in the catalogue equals 0.247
